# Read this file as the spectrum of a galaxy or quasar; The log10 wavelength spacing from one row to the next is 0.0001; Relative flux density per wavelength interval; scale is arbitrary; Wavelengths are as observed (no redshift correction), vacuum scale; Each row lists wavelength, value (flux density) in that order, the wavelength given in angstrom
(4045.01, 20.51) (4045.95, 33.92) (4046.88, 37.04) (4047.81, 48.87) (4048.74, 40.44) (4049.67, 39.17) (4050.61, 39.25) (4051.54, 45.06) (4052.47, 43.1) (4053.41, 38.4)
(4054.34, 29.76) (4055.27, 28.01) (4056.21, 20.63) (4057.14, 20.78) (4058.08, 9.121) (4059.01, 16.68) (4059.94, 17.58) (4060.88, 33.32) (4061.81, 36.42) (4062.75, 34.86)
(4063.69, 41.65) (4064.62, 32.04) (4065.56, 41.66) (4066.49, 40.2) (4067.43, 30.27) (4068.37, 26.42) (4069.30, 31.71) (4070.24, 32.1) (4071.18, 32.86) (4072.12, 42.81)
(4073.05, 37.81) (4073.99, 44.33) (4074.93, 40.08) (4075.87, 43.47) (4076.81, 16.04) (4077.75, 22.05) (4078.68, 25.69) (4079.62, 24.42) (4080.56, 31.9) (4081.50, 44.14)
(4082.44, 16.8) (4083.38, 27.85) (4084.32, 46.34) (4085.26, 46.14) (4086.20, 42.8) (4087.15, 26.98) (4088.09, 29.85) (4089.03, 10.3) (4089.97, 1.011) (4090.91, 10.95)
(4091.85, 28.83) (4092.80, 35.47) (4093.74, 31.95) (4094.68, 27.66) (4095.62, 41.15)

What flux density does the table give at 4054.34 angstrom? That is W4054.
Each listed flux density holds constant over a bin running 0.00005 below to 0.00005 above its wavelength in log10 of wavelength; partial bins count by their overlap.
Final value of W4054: 29.76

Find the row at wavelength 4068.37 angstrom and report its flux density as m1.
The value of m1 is 26.42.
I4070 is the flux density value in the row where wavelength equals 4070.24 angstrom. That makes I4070 32.1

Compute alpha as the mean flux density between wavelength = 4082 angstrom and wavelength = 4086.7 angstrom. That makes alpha 36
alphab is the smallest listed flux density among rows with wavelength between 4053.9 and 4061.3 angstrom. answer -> 9.121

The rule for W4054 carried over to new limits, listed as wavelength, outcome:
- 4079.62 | 24.42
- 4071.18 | 32.86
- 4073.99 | 44.33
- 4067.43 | 30.27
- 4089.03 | 10.3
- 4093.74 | 31.95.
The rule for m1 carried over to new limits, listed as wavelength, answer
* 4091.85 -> 28.83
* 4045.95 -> 33.92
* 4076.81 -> 16.04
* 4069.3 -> 31.71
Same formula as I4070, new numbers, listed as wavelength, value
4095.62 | 41.15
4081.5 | 44.14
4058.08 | 9.121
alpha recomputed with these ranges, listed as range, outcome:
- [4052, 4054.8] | 37.1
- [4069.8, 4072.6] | 36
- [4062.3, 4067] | 38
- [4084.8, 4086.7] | 44.1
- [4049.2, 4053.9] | 40.9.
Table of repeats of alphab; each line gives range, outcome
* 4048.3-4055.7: 28.01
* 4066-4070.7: 26.42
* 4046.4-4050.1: 37.04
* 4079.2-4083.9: 16.8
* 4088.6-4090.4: 1.011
